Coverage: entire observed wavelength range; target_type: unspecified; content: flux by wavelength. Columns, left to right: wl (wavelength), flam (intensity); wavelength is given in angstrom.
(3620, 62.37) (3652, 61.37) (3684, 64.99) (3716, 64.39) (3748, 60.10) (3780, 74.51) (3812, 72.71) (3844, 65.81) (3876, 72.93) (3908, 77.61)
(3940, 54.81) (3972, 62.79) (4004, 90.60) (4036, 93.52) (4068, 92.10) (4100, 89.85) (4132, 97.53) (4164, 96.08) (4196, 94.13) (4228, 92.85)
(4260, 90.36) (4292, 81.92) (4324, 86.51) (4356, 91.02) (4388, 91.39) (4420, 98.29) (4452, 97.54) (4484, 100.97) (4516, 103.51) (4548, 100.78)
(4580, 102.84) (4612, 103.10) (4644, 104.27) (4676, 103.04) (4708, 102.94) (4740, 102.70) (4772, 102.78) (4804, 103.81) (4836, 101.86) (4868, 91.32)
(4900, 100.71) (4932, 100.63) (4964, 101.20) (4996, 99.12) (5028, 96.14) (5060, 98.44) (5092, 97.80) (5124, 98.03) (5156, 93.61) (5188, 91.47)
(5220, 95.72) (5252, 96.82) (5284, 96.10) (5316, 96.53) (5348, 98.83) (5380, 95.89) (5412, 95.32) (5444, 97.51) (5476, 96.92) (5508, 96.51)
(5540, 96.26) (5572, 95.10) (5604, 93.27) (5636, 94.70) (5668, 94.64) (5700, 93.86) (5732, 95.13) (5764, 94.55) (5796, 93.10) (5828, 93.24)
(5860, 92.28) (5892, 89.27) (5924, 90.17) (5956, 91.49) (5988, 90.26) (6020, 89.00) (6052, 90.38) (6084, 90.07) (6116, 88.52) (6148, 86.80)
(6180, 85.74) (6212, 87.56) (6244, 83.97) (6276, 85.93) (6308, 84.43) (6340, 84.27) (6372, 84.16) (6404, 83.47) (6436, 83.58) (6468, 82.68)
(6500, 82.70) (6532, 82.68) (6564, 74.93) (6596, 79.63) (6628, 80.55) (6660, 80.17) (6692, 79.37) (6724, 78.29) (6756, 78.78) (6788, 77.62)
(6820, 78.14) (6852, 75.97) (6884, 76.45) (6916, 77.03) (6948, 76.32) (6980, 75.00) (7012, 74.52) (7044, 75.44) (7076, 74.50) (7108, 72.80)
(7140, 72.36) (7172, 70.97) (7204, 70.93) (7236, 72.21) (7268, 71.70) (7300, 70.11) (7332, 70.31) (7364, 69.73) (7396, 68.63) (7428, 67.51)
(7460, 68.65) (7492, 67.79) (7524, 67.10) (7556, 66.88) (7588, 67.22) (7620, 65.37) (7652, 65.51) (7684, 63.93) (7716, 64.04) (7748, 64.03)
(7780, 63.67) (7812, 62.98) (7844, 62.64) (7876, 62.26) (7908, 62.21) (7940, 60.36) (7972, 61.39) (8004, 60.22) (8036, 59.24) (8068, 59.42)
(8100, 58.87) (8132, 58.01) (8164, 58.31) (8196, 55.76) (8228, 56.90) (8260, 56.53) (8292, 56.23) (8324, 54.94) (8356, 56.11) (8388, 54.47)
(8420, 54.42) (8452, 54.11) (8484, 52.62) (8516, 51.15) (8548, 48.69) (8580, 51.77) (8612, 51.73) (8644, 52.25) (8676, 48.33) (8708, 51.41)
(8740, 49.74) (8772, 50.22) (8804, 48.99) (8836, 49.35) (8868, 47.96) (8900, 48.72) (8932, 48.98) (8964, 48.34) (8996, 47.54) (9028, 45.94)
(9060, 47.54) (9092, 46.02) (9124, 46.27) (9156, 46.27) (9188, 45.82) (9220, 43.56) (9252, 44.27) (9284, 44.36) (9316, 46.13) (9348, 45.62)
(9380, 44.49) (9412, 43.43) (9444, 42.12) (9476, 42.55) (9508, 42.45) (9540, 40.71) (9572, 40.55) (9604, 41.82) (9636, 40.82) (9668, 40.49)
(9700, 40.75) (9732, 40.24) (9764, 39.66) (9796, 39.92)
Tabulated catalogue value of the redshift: 0.000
